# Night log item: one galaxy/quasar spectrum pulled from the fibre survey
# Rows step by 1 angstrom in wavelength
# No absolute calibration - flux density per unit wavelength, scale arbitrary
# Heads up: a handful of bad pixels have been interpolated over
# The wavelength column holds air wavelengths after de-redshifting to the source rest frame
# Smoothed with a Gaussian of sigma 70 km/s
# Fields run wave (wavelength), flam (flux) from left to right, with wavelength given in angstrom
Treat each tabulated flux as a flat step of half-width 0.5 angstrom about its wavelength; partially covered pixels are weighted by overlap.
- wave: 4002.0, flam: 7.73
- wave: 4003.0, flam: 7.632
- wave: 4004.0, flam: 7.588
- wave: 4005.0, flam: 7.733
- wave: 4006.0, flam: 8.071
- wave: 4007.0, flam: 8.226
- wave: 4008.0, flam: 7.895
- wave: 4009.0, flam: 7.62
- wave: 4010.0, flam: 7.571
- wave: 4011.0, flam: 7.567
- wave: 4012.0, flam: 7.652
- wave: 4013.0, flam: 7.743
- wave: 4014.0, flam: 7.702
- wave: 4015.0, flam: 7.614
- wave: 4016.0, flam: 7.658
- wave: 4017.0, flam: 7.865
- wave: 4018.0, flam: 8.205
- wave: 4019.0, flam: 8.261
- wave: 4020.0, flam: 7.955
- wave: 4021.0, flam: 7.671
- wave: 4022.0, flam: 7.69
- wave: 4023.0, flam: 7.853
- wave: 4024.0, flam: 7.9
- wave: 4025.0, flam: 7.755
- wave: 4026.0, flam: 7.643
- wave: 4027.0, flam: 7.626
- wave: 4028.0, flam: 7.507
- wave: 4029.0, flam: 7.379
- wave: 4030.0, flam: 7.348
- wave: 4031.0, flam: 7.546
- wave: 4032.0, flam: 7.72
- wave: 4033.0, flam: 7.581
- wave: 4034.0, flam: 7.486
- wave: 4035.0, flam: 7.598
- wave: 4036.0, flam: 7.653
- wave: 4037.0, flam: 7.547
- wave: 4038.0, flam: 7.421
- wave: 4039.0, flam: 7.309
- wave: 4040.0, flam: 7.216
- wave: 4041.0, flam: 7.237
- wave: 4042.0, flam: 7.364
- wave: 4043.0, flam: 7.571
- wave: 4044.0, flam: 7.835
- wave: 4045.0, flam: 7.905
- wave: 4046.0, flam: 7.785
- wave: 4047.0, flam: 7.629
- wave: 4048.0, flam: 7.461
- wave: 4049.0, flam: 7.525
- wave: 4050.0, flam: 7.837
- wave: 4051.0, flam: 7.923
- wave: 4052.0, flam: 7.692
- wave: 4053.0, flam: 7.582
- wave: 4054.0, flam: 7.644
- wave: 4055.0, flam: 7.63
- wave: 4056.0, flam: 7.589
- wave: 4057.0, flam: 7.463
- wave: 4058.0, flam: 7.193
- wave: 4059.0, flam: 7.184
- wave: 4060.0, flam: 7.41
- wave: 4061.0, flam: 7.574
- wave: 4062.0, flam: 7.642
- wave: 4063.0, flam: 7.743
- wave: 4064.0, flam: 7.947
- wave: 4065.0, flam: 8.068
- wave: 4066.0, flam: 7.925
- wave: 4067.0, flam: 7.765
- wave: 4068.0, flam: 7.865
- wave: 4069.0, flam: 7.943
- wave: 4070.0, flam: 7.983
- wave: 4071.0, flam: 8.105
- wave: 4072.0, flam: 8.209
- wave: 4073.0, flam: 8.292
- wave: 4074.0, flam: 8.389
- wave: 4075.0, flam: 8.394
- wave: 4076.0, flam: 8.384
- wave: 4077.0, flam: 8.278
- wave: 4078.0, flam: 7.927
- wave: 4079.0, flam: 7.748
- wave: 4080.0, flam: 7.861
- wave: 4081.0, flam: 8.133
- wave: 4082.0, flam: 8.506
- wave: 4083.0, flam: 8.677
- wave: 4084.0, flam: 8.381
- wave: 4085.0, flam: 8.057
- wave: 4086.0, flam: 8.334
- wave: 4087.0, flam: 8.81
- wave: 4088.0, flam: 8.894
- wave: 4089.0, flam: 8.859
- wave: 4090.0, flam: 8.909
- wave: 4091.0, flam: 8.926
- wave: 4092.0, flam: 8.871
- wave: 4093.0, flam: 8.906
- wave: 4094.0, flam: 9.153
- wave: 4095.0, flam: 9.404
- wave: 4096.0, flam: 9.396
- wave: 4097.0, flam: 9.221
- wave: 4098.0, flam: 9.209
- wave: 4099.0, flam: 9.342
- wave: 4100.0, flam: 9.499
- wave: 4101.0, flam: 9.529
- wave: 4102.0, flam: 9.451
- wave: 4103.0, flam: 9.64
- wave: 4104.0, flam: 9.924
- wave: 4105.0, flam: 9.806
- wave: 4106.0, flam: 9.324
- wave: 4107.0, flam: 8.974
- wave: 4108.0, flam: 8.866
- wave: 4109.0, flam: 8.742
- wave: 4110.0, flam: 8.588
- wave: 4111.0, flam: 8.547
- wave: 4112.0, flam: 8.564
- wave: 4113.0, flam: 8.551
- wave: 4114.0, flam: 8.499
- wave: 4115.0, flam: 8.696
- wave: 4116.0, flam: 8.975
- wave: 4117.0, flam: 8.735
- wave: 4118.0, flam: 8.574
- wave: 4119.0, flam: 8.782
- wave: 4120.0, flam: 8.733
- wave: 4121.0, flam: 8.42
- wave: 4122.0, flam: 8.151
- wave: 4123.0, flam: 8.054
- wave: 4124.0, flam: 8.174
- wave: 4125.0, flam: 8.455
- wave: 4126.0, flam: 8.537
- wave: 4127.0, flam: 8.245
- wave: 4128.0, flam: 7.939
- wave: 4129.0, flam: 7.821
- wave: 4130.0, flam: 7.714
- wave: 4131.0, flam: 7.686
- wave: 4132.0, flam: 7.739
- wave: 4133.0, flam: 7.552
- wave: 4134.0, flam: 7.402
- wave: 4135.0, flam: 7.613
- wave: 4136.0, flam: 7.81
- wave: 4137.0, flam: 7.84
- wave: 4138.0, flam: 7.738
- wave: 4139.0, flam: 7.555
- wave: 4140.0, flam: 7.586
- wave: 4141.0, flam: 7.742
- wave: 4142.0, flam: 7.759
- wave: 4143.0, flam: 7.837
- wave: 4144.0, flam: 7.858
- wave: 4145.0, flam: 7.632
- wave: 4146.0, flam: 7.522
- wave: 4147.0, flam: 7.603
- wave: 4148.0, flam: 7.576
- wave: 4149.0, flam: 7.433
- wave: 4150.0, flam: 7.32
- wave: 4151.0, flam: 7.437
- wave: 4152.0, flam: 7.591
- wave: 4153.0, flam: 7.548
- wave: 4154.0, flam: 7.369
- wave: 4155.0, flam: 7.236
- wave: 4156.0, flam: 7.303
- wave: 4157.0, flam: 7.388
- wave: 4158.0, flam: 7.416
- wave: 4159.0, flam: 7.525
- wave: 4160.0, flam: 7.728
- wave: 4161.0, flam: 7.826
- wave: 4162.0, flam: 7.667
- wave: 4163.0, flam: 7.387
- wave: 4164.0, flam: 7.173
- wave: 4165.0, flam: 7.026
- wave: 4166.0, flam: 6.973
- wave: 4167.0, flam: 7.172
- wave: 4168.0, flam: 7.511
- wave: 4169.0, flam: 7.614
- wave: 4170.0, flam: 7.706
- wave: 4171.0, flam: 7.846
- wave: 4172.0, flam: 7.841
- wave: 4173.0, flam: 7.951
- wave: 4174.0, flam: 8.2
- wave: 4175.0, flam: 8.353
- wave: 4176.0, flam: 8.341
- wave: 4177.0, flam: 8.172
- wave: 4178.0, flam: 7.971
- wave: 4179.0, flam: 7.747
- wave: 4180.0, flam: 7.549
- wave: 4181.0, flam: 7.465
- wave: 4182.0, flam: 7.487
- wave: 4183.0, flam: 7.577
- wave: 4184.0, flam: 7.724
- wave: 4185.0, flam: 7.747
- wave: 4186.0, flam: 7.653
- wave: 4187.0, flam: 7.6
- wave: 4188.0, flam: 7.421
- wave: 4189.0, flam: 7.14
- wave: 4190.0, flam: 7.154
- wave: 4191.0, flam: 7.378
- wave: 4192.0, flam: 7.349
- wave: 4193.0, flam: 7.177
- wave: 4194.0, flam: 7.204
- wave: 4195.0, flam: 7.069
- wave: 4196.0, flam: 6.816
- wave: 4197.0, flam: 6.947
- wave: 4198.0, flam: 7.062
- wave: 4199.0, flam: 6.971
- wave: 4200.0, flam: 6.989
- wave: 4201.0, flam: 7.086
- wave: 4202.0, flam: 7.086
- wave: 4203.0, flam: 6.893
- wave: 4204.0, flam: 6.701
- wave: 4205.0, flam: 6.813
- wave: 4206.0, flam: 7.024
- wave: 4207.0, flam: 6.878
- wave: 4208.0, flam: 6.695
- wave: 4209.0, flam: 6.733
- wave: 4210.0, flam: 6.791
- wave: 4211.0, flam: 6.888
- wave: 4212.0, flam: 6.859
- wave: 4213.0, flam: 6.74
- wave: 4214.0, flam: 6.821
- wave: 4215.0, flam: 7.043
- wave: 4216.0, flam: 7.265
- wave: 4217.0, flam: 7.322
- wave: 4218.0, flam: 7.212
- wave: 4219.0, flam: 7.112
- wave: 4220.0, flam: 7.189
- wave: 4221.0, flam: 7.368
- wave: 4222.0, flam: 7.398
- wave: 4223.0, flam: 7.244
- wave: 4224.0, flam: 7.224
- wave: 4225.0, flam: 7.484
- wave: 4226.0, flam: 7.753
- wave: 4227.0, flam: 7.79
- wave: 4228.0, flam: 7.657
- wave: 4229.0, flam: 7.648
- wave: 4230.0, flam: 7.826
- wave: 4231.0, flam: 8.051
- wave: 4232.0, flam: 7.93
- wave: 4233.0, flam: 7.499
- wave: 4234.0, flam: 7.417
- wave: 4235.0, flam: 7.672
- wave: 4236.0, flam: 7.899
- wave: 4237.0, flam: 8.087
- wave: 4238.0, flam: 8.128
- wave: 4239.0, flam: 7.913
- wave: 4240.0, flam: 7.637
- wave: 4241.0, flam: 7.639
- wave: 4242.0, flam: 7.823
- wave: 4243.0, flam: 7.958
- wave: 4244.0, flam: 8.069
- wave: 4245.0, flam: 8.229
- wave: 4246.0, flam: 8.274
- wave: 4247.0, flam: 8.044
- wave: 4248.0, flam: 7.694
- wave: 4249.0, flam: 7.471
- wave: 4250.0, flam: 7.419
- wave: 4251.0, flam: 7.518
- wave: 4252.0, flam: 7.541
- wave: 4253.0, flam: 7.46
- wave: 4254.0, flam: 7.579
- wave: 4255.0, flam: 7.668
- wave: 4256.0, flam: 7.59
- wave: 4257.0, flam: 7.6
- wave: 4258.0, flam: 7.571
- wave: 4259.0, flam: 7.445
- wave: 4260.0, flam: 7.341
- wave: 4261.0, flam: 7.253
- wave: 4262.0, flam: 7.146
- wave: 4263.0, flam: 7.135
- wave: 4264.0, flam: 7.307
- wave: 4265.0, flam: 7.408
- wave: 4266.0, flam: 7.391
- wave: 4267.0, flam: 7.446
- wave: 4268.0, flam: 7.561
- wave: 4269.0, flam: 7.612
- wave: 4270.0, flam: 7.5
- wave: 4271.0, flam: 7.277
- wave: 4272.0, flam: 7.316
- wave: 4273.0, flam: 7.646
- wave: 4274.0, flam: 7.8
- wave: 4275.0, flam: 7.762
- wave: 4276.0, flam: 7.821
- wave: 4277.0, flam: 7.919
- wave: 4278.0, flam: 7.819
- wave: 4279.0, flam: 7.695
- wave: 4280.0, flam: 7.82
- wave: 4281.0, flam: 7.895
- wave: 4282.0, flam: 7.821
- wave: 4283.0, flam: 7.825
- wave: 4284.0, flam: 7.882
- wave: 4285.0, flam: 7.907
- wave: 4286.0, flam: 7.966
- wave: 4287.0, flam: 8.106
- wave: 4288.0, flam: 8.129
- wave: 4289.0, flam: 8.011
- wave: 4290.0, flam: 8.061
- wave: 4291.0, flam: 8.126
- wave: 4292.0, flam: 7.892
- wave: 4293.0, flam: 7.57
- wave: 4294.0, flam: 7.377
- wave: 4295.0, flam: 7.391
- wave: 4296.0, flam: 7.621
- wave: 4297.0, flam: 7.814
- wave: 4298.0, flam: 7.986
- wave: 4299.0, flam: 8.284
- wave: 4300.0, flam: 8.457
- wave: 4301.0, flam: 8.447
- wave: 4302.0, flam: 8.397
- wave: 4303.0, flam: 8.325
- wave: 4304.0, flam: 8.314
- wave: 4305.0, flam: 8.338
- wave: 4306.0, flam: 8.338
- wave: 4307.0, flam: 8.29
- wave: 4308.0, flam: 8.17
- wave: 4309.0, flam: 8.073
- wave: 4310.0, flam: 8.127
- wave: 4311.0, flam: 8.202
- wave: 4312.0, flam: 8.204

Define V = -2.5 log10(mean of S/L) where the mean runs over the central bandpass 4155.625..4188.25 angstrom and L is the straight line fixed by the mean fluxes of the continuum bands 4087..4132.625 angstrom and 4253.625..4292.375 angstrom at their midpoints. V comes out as 0.10 mag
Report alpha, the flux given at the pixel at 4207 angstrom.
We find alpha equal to 6.878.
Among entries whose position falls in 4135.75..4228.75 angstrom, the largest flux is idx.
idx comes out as 8.353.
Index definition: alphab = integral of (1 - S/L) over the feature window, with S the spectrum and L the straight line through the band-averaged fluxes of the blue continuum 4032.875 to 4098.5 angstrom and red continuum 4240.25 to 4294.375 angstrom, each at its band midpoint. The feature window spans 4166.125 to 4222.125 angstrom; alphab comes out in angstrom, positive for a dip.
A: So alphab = 3.6 angstrom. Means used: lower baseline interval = 8.03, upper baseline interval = 7.69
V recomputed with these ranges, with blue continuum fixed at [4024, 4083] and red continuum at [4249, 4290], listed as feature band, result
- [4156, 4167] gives 0.042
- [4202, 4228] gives 0.082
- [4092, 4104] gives -0.208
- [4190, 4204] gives 0.088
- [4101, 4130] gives -0.132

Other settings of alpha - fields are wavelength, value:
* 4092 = 8.871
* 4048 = 7.461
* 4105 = 9.806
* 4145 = 7.632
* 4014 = 7.702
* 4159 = 7.525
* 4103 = 9.64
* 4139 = 7.555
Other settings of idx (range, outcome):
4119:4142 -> 8.782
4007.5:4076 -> 8.394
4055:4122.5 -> 9.924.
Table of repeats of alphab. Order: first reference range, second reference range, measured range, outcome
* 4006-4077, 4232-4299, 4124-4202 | 1.45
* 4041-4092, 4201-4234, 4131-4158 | 0.03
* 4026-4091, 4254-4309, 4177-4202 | 1.47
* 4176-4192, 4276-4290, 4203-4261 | 2.19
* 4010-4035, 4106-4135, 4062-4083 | -0.12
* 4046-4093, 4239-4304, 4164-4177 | 0.30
